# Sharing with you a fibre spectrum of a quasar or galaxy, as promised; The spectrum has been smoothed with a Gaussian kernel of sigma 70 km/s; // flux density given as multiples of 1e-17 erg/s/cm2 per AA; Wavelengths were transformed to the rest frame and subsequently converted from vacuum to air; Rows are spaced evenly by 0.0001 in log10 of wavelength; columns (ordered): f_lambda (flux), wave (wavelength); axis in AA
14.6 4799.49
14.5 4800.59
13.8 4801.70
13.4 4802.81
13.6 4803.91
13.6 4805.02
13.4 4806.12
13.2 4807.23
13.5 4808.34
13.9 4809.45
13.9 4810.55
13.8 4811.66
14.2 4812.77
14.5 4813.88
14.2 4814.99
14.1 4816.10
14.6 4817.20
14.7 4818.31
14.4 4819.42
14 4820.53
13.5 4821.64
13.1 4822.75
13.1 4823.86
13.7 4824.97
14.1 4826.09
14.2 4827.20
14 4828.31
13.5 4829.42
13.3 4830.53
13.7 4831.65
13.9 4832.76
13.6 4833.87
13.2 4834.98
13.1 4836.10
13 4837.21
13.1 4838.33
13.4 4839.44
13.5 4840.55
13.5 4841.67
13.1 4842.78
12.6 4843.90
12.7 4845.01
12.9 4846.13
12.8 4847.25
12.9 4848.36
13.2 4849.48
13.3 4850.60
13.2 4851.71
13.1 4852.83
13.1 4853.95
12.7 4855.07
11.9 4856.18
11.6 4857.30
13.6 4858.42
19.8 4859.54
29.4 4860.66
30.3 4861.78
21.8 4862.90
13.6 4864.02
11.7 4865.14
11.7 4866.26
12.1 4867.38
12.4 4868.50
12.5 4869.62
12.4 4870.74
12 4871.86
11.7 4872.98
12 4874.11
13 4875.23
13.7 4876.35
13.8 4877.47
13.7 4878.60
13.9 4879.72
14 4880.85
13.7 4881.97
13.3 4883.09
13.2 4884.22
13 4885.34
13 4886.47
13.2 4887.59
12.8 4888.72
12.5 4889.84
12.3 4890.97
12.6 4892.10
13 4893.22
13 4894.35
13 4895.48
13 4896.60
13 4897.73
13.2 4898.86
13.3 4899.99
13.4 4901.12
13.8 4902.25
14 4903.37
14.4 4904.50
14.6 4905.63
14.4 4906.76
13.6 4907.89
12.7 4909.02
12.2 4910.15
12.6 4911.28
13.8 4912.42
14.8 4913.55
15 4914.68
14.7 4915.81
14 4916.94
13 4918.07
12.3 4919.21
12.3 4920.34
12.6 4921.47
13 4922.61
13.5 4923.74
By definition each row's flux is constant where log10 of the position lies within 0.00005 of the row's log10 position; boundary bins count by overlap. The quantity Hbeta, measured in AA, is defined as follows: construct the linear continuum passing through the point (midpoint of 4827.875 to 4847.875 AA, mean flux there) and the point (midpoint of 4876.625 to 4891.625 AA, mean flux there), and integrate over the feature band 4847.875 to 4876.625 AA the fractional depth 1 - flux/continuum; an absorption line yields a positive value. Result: -2.8 AA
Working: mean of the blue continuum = 13.3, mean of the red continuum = 13.3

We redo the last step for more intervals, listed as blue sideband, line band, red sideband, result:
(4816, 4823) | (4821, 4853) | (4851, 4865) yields 4.1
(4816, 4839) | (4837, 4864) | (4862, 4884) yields -2.7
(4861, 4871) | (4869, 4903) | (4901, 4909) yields 4.1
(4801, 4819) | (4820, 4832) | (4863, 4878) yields 0.0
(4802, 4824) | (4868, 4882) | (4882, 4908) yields 0.5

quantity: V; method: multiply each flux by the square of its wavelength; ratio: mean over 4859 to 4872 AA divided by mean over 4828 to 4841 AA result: 1.3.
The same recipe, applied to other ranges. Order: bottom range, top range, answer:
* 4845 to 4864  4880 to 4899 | 0.84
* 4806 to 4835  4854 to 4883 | 1.08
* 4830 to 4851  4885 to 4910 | 1.03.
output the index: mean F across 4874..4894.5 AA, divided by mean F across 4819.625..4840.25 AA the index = 1.0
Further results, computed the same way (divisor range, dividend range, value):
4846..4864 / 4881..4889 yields 0.83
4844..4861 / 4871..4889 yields 0.93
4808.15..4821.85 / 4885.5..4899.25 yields 0.91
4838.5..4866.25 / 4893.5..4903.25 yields 0.89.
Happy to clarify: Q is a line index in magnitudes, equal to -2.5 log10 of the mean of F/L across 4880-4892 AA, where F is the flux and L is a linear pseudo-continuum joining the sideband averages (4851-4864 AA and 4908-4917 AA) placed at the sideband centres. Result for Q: 0.17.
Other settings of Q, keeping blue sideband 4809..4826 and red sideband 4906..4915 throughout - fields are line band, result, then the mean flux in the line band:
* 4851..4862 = -0.186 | 16.4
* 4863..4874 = 0.095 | 12.6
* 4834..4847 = 0.063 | 13.1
